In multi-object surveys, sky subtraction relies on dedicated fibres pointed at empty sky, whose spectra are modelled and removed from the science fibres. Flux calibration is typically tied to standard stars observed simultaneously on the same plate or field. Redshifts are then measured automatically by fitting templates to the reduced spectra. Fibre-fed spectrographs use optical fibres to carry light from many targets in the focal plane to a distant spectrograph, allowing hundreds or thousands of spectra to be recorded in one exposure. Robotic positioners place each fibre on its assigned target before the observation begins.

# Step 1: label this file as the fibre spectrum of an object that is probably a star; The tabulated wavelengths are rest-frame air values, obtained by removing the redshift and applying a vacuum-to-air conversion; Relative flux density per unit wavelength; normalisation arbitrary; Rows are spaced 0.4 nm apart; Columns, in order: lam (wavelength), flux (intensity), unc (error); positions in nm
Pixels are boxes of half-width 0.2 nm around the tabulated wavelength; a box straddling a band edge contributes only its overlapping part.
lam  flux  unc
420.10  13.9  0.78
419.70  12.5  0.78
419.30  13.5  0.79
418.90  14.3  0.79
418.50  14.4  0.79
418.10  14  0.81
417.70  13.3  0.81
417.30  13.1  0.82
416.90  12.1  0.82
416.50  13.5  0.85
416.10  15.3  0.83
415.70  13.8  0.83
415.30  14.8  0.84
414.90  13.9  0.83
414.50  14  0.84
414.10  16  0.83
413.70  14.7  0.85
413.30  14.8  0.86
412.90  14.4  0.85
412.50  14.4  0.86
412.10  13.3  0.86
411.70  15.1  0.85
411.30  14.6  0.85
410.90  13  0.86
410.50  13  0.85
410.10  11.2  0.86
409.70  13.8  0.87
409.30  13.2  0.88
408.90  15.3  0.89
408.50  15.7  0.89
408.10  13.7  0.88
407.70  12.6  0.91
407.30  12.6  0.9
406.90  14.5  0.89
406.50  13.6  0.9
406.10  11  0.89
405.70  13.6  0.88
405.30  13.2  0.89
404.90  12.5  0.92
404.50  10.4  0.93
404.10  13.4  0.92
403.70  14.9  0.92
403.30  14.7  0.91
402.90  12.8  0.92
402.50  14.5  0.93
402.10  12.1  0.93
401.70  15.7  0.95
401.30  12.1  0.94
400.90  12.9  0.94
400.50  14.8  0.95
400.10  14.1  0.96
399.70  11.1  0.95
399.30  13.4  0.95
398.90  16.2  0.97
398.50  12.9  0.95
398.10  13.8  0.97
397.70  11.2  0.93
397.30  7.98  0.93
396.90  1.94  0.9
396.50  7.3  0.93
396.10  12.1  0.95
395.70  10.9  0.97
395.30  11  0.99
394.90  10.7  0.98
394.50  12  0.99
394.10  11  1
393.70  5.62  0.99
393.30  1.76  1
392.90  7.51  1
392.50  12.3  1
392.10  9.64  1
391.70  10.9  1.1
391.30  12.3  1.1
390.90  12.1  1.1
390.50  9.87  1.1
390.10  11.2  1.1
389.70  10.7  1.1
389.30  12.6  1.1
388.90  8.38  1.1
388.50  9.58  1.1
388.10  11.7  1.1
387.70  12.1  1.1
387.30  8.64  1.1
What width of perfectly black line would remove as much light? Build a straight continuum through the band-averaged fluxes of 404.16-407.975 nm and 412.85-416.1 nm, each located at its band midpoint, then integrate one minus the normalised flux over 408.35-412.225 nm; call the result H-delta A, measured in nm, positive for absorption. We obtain -0.04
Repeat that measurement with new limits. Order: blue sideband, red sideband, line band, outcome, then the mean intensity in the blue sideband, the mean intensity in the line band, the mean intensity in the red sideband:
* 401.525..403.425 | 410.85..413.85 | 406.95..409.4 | 0.042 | 13.9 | 13.9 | 14.3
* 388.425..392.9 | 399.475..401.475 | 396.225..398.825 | 0.584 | 10.8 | 9.61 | 13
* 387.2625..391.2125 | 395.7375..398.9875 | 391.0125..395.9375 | 0.385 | 10.8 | 9.7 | 10.3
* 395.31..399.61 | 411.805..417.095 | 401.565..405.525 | -0.452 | 10.8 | 13.4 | 14.2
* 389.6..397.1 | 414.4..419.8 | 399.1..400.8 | -0.418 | 9.5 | 13.3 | 13.8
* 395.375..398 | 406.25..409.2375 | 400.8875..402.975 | -0.400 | 8.88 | 13.4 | 13.9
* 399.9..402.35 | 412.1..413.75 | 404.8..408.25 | 0.234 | 13.6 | 13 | 14.4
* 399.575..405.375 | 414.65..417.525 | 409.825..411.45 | 0.079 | 13.3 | 12.9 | 13.8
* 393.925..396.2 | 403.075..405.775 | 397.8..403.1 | -0.492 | 11.3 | 13.5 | 13.2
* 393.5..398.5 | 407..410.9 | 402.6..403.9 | -0.256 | 9.76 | 14.2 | 13.5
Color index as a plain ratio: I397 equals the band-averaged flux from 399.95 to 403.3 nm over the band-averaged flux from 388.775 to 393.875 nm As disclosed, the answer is 1.42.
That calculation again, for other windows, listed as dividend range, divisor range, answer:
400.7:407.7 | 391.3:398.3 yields 1.41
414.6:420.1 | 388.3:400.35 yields 1.32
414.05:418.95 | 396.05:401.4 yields 1.21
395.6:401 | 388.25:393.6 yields 1.16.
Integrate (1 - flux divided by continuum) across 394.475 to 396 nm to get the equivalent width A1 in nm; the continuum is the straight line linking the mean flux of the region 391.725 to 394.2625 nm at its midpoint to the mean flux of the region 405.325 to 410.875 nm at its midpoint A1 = -0.38 nm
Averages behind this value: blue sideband 8.13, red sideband 13.4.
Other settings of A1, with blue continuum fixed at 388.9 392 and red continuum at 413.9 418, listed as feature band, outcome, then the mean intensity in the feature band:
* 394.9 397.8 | 0.69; 8.96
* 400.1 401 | -0.13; 14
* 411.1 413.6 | -0.16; 14.4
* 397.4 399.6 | -0.20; 13.1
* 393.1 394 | 0.55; 4.5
